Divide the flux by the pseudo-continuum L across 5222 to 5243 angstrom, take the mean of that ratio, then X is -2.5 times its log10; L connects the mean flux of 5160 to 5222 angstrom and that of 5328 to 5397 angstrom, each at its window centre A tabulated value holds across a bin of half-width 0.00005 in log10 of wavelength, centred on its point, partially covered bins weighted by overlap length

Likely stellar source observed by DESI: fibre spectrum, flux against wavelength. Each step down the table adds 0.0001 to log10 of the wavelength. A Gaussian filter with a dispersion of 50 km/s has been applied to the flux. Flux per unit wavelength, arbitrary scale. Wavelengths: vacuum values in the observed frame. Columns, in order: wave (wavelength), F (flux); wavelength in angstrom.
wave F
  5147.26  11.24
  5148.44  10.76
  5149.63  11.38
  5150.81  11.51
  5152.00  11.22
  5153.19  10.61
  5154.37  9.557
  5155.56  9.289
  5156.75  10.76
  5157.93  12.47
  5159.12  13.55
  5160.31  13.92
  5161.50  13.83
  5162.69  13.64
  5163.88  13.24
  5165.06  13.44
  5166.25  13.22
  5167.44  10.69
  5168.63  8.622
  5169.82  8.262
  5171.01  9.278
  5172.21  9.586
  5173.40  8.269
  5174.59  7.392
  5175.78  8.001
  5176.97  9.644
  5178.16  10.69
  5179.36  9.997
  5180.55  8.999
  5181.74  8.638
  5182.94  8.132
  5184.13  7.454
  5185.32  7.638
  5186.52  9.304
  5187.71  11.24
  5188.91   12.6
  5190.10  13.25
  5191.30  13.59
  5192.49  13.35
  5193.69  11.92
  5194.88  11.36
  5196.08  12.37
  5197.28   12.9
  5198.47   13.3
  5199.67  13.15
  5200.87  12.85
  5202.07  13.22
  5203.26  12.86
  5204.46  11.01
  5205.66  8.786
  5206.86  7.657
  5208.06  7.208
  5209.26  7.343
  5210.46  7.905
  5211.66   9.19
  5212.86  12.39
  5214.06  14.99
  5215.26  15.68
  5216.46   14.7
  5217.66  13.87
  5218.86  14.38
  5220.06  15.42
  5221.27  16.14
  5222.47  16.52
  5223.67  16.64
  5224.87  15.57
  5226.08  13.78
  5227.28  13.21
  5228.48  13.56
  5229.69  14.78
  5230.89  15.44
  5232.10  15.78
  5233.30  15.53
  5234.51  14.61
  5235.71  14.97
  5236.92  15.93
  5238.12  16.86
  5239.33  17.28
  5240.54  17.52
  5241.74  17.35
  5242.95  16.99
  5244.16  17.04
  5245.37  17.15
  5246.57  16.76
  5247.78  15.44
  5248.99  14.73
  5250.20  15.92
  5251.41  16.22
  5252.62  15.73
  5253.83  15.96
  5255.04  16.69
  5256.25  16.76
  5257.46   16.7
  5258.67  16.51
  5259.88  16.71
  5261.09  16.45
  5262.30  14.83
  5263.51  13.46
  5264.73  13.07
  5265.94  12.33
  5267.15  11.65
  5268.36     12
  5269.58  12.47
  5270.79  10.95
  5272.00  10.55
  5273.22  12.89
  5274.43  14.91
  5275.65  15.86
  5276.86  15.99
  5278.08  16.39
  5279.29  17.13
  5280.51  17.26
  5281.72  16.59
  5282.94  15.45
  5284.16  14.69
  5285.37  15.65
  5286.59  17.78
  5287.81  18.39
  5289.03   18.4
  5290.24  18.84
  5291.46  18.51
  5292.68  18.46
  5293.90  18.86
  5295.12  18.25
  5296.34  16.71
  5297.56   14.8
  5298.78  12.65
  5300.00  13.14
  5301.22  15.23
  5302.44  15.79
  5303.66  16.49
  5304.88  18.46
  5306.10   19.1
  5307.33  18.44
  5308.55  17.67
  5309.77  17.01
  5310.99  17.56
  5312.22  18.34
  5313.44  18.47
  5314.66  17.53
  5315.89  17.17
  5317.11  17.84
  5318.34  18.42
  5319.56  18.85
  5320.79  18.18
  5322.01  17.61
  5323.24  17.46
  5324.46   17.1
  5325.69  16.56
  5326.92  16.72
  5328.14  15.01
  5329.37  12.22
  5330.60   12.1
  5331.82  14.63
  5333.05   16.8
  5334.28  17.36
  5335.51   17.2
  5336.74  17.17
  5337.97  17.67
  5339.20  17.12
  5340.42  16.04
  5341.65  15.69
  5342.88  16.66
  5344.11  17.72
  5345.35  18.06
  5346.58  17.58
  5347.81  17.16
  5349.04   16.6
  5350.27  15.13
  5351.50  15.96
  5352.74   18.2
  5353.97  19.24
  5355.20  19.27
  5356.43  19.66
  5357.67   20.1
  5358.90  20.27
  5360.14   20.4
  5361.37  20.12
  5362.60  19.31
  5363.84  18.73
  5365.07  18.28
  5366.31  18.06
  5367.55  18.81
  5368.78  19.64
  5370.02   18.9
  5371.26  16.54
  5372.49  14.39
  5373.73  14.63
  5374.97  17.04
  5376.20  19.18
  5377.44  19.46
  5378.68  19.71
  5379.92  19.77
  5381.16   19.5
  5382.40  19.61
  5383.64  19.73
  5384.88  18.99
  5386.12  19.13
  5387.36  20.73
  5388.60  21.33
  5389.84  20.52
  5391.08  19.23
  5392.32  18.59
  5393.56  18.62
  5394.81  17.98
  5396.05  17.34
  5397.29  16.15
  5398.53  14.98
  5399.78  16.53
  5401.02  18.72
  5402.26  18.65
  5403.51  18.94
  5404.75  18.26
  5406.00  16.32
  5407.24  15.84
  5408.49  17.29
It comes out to -0.209 mag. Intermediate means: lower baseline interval 11.3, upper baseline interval 18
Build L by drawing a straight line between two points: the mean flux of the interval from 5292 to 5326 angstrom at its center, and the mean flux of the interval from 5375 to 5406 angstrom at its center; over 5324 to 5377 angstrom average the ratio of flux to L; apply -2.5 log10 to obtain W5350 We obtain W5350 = 0.04 mag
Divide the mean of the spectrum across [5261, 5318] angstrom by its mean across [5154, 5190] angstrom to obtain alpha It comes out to 1.53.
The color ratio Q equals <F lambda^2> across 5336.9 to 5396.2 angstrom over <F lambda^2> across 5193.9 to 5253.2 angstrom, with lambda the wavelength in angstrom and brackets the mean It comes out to 1.4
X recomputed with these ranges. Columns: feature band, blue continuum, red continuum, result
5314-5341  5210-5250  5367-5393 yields 0.05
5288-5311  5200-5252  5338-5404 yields -0.05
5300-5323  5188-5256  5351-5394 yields -0.04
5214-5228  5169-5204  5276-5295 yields -0.17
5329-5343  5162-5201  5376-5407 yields 0.04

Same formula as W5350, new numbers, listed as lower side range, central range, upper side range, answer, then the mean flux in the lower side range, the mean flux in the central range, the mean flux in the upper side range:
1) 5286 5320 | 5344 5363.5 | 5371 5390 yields -0.008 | 17.4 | 18.4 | 18.8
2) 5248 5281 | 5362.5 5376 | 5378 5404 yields 0.027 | 14.8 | 17.6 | 18.8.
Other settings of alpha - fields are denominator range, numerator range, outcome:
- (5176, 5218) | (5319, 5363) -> 1.56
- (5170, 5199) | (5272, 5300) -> 1.58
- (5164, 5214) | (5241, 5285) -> 1.45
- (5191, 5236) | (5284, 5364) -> 1.32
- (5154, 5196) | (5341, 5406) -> 1.71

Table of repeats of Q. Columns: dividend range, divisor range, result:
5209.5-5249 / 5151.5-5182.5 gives 1.45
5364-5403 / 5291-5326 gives 1.10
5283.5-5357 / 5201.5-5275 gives 1.23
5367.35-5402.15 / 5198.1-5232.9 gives 1.51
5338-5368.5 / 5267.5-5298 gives 1.17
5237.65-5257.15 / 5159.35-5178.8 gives 1.58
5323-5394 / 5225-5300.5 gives 1.19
